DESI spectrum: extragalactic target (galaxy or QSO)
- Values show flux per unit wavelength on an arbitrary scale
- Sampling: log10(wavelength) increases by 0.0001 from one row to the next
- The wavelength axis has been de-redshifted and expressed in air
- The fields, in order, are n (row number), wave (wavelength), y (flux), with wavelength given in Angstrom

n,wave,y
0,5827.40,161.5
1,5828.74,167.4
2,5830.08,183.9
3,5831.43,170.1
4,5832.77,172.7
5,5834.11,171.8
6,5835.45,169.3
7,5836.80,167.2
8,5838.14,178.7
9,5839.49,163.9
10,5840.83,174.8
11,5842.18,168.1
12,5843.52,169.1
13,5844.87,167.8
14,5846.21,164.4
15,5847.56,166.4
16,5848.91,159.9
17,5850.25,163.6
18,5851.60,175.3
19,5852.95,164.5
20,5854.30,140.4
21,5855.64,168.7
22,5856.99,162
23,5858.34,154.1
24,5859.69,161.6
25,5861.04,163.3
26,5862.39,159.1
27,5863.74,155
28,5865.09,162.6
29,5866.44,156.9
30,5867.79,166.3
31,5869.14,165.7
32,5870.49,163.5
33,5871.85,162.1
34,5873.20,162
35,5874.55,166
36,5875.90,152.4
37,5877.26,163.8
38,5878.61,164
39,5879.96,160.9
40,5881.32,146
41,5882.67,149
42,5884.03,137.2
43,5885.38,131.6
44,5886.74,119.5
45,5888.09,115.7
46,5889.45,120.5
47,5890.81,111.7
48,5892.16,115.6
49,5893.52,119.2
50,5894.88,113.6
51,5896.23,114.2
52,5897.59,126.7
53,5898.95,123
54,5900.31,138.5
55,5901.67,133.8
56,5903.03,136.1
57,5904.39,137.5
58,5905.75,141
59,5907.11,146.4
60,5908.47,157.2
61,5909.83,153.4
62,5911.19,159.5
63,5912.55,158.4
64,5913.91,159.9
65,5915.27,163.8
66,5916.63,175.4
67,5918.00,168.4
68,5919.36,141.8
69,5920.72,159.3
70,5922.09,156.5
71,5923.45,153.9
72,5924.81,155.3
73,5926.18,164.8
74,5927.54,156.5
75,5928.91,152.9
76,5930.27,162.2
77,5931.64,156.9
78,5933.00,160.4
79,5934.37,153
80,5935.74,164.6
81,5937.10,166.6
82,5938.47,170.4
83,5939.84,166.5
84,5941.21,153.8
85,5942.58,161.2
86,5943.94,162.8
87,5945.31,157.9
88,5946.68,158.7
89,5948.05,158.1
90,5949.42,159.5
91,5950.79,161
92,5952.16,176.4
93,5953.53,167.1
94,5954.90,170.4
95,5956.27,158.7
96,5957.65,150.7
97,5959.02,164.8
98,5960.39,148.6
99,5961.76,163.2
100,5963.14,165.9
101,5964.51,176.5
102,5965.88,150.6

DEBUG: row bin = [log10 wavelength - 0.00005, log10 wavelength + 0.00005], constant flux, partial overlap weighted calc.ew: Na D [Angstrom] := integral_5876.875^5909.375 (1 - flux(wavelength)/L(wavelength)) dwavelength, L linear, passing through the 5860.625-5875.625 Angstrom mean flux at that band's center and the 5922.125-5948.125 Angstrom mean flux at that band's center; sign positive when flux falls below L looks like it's 5.4 Angstrom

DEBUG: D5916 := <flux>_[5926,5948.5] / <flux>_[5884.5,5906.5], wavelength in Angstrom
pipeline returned 1.3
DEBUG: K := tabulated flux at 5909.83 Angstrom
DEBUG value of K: 153.4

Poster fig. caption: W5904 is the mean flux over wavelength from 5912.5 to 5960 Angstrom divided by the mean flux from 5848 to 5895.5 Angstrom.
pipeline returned 1.07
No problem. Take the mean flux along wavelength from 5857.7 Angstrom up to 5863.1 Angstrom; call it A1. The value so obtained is 159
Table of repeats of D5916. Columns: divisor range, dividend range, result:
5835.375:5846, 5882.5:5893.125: 0.73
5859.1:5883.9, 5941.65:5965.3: 1.02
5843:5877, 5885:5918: 0.85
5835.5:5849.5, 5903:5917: 0.92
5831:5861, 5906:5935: 0.95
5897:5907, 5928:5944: 1.20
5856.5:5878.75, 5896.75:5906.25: 0.83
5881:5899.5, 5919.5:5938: 1.28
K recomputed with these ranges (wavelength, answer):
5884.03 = 137.2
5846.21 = 164.4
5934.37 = 153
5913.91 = 159.9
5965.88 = 150.6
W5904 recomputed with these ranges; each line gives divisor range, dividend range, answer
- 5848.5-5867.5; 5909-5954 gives 1.00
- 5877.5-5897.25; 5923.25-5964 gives 1.23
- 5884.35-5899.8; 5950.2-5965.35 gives 1.37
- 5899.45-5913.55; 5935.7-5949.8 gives 1.11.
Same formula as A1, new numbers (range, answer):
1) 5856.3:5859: 158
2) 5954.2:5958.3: 160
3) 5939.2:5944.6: 161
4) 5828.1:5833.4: 173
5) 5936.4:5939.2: 169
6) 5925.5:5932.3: 159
